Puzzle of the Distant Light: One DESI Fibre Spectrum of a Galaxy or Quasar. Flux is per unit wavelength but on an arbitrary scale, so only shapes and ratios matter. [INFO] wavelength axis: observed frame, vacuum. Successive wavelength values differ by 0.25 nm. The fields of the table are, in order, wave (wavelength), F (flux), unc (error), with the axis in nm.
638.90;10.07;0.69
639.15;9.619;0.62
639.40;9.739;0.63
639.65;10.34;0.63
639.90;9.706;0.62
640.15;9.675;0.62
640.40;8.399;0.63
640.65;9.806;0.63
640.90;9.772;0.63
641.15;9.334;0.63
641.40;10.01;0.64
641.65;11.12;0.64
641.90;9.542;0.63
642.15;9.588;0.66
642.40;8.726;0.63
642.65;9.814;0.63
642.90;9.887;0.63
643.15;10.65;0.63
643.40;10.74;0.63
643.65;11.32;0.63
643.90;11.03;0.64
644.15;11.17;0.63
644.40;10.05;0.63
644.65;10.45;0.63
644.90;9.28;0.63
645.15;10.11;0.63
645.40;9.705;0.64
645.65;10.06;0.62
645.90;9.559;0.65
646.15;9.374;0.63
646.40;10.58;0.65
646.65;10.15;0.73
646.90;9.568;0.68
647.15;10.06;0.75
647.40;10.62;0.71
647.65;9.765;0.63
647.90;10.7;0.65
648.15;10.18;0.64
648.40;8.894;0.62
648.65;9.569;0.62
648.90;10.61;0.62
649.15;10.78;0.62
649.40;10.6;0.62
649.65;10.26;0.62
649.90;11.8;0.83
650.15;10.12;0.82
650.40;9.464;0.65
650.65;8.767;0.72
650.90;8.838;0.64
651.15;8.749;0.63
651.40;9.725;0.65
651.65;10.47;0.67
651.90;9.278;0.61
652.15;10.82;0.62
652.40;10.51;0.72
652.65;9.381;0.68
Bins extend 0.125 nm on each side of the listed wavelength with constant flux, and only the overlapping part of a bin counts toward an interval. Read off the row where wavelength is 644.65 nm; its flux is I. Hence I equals 10.45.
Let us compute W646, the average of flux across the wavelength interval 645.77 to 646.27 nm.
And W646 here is 9.47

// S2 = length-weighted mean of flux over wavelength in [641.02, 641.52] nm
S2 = 9.67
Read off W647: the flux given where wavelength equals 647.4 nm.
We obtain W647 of 10.62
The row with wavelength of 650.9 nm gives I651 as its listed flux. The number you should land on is 8.838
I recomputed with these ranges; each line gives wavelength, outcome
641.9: 9.542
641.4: 10.01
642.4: 8.726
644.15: 11.17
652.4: 10.51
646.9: 9.568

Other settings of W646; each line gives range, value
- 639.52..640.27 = 9.91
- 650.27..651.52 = 9.11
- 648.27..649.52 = 10.1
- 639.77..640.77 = 9.4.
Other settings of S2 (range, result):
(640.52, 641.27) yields 9.63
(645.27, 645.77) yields 9.88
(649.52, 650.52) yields 10.4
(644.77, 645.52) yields 9.7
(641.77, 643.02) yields 9.52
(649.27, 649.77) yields 10.4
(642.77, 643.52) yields 10.4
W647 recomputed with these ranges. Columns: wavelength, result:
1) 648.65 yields 9.569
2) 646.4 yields 10.58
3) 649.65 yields 10.26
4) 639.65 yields 10.34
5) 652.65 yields 9.381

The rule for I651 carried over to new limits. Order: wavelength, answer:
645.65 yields 10.06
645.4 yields 9.705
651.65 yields 10.47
